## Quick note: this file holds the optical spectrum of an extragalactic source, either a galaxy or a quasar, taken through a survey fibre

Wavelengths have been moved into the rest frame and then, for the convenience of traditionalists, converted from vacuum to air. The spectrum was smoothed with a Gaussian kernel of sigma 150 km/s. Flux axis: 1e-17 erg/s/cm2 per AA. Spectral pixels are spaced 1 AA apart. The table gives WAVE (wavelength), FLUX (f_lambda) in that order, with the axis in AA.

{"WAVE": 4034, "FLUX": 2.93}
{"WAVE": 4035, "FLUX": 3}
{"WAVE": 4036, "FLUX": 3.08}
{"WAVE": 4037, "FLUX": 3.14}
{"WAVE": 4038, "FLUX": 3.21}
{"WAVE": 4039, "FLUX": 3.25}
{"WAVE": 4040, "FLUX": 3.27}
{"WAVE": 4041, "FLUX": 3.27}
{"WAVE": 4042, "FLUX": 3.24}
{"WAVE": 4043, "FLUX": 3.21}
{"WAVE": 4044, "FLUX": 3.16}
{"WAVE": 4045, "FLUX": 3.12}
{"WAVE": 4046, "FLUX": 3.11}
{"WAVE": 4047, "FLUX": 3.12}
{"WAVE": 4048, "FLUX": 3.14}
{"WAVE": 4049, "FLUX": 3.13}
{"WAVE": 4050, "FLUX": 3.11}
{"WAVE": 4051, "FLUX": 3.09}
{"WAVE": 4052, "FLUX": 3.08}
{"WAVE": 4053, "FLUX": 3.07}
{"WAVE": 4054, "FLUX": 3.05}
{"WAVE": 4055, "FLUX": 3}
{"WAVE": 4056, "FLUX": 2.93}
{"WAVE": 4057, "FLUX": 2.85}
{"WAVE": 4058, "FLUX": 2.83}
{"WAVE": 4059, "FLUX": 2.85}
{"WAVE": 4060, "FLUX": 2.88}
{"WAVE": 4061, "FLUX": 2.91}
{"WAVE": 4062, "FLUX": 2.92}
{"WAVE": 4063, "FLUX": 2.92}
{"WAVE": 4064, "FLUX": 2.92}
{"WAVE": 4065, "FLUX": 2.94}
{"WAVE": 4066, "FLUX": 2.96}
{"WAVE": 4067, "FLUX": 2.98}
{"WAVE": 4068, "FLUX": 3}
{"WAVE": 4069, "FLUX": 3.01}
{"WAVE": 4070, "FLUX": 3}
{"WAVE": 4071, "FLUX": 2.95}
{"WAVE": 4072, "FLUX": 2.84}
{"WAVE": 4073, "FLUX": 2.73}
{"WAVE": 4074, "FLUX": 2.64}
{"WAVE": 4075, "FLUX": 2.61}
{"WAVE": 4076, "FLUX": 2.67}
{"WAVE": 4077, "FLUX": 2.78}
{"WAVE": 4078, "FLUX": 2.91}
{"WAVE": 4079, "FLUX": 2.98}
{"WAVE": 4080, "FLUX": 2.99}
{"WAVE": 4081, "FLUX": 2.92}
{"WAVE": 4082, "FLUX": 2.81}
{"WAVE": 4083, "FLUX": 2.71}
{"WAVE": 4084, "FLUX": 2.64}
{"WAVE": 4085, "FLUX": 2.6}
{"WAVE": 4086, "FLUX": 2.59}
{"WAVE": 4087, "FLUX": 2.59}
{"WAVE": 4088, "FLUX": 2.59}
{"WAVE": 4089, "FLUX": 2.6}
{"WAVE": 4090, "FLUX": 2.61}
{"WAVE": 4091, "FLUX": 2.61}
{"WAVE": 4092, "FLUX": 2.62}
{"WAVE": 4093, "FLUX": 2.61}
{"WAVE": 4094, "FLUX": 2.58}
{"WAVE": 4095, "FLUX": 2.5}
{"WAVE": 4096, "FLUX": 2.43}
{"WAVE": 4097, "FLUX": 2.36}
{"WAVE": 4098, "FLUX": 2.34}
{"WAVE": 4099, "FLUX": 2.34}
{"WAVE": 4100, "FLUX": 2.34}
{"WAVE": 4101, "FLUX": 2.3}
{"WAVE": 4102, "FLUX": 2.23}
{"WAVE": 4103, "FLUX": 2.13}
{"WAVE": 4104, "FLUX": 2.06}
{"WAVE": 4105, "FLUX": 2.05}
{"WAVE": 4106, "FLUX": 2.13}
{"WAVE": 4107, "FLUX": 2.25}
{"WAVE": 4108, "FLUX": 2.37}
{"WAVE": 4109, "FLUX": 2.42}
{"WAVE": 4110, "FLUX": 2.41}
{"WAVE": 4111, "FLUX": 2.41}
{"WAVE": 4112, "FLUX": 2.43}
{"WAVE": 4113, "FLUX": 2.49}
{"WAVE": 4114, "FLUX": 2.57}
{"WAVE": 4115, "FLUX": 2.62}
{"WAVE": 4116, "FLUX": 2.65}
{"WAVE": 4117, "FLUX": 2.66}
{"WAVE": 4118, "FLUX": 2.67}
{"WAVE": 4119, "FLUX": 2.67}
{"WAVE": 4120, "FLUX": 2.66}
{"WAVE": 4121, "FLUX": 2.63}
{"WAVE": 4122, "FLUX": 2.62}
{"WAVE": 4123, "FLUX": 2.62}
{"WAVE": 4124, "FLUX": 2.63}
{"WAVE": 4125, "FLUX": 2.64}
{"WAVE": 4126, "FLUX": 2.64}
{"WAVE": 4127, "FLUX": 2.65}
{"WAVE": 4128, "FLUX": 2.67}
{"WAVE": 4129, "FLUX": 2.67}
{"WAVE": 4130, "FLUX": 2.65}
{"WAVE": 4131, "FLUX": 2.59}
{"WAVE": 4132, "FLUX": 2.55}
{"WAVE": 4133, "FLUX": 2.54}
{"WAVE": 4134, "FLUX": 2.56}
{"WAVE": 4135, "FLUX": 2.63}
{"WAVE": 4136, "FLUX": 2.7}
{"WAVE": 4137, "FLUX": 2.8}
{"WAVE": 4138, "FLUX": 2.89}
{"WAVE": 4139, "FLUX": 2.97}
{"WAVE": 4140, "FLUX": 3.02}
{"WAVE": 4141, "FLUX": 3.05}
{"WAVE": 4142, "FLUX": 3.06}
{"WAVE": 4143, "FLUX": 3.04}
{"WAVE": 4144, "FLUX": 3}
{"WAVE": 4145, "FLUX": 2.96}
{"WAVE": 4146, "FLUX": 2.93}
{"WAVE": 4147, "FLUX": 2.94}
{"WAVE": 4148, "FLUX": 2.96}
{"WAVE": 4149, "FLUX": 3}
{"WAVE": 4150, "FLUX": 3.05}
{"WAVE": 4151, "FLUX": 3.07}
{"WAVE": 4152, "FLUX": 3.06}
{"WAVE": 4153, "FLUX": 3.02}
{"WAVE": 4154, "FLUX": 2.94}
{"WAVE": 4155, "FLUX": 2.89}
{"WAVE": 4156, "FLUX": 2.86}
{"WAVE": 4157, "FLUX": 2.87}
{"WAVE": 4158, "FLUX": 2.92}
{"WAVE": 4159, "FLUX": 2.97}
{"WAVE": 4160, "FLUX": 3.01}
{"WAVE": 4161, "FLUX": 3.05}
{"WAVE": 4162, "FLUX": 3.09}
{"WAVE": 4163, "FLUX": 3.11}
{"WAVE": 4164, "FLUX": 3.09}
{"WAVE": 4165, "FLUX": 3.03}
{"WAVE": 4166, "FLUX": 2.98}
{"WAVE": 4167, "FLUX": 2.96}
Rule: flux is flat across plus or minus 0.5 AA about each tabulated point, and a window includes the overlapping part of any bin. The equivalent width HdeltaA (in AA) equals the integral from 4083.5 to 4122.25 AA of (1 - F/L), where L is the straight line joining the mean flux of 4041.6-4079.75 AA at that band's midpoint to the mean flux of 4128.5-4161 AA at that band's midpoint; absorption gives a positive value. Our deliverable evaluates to 6.0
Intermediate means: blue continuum 2.96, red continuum 2.88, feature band 2.47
